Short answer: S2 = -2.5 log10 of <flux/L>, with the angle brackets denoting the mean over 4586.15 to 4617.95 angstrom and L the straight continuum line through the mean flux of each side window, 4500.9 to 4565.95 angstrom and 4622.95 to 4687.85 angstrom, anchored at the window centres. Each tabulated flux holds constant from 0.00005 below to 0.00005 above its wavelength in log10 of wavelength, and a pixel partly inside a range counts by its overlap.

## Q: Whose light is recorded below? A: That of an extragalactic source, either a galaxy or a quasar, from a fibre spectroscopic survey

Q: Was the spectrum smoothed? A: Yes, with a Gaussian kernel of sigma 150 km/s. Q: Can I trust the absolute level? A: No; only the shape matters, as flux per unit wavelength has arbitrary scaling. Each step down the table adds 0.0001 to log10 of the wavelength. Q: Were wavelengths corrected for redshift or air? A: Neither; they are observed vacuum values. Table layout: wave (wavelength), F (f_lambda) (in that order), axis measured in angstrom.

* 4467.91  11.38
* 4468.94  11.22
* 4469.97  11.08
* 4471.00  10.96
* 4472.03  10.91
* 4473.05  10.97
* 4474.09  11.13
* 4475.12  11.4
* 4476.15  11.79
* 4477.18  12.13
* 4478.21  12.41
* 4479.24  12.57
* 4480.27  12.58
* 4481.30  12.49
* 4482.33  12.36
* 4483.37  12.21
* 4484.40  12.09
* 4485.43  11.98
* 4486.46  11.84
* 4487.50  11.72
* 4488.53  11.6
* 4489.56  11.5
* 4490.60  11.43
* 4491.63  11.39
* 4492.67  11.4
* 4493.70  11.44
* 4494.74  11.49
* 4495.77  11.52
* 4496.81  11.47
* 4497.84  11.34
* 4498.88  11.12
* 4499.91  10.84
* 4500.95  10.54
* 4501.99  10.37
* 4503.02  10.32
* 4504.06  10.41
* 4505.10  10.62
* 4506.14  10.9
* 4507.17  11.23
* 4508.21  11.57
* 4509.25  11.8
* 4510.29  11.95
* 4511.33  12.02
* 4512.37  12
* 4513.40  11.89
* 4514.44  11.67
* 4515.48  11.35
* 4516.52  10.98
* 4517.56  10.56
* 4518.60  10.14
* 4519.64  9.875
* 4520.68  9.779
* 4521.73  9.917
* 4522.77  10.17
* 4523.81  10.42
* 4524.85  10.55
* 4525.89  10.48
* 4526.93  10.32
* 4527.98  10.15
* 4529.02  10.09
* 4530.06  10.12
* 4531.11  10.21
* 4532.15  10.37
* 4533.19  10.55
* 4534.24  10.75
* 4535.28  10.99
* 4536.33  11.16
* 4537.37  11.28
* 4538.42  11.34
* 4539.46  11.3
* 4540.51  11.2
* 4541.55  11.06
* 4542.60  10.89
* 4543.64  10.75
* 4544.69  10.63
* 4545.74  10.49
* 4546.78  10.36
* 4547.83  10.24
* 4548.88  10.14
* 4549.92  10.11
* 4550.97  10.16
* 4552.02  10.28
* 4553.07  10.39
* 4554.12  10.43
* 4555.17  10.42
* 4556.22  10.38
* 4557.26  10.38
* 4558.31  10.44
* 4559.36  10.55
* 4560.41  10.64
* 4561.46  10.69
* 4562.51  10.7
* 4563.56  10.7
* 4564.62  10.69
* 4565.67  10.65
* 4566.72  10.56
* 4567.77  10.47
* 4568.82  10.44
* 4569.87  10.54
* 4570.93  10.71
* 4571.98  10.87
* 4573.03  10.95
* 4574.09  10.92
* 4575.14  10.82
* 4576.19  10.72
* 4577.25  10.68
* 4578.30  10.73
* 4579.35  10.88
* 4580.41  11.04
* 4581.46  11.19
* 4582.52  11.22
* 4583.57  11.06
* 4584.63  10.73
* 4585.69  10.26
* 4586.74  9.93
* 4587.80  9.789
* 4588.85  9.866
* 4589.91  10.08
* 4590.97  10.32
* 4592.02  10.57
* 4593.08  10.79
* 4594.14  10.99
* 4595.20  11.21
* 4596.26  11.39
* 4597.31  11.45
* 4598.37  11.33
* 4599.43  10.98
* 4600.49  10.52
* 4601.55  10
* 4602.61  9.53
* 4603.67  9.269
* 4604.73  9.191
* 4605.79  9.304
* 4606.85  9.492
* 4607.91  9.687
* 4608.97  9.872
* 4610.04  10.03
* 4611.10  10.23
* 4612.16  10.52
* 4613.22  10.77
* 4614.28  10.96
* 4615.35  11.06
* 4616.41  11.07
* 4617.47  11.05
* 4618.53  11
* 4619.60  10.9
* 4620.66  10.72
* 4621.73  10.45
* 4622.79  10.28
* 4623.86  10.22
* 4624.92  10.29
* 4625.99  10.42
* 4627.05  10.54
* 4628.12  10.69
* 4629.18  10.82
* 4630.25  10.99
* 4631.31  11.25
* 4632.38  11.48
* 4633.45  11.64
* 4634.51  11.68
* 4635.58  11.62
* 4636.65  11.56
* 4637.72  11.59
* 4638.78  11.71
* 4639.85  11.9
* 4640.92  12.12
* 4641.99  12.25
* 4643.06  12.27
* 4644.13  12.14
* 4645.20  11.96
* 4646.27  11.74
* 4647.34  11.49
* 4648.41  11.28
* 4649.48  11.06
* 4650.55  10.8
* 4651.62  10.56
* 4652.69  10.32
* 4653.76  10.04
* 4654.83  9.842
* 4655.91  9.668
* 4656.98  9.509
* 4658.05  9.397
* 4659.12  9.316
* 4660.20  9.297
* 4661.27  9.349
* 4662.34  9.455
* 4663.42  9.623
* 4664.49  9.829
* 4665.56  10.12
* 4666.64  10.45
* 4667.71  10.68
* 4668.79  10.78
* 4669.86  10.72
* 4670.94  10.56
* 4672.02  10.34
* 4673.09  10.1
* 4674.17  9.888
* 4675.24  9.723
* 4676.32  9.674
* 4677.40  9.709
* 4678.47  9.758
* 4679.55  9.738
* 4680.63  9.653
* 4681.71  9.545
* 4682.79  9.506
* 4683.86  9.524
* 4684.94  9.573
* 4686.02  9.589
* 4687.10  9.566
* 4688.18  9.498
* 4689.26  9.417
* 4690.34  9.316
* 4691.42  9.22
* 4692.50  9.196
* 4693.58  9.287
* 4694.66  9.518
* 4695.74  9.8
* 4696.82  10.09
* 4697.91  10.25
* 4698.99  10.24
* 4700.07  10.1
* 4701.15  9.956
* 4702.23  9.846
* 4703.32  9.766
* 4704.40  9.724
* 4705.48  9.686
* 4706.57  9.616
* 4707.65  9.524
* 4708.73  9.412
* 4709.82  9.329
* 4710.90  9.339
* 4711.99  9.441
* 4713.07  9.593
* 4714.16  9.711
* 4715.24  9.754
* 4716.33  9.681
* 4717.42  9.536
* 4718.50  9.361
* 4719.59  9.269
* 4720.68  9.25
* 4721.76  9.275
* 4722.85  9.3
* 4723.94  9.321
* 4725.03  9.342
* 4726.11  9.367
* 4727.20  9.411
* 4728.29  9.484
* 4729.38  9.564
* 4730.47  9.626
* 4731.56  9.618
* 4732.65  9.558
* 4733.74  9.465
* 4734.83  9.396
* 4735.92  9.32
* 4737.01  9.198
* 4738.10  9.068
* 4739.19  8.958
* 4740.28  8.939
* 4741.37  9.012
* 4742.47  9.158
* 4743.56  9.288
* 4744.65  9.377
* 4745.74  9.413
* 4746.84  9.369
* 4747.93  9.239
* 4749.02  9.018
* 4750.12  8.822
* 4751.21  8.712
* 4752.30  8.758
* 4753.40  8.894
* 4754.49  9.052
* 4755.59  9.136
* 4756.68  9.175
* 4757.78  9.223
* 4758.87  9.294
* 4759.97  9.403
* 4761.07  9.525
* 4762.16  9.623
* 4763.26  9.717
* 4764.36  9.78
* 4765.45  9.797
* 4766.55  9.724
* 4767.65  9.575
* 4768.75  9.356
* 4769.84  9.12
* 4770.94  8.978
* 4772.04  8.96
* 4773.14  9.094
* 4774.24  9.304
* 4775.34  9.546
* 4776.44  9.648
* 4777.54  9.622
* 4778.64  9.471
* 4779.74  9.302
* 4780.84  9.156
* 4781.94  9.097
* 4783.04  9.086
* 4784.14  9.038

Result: 0.02 mag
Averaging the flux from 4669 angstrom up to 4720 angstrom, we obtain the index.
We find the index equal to 9.7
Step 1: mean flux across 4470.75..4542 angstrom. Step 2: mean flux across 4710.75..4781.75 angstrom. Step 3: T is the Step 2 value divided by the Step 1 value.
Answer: 0.84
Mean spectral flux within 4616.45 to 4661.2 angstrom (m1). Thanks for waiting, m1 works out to 10.9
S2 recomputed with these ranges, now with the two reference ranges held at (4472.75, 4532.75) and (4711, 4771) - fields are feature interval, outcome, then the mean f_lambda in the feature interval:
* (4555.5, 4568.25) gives 0.016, 10.6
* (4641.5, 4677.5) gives -0.047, 10.4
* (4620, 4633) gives -0.048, 10.7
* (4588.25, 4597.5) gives -0.024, 10.7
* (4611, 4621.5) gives -0.055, 10.8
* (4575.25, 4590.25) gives -0.003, 10.6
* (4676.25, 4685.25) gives 0.019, 9.63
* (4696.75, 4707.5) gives -0.029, 9.9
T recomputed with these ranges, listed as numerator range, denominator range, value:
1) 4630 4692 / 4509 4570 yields 0.98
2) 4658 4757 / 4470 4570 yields 0.87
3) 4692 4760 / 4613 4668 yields 0.87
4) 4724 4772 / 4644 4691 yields 0.92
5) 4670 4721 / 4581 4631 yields 0.92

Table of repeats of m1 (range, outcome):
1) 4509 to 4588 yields 10.7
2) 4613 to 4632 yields 10.8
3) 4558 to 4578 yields 10.7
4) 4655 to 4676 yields 9.93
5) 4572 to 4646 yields 10.8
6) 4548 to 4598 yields 10.6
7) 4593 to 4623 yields 10.5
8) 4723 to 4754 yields 9.24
